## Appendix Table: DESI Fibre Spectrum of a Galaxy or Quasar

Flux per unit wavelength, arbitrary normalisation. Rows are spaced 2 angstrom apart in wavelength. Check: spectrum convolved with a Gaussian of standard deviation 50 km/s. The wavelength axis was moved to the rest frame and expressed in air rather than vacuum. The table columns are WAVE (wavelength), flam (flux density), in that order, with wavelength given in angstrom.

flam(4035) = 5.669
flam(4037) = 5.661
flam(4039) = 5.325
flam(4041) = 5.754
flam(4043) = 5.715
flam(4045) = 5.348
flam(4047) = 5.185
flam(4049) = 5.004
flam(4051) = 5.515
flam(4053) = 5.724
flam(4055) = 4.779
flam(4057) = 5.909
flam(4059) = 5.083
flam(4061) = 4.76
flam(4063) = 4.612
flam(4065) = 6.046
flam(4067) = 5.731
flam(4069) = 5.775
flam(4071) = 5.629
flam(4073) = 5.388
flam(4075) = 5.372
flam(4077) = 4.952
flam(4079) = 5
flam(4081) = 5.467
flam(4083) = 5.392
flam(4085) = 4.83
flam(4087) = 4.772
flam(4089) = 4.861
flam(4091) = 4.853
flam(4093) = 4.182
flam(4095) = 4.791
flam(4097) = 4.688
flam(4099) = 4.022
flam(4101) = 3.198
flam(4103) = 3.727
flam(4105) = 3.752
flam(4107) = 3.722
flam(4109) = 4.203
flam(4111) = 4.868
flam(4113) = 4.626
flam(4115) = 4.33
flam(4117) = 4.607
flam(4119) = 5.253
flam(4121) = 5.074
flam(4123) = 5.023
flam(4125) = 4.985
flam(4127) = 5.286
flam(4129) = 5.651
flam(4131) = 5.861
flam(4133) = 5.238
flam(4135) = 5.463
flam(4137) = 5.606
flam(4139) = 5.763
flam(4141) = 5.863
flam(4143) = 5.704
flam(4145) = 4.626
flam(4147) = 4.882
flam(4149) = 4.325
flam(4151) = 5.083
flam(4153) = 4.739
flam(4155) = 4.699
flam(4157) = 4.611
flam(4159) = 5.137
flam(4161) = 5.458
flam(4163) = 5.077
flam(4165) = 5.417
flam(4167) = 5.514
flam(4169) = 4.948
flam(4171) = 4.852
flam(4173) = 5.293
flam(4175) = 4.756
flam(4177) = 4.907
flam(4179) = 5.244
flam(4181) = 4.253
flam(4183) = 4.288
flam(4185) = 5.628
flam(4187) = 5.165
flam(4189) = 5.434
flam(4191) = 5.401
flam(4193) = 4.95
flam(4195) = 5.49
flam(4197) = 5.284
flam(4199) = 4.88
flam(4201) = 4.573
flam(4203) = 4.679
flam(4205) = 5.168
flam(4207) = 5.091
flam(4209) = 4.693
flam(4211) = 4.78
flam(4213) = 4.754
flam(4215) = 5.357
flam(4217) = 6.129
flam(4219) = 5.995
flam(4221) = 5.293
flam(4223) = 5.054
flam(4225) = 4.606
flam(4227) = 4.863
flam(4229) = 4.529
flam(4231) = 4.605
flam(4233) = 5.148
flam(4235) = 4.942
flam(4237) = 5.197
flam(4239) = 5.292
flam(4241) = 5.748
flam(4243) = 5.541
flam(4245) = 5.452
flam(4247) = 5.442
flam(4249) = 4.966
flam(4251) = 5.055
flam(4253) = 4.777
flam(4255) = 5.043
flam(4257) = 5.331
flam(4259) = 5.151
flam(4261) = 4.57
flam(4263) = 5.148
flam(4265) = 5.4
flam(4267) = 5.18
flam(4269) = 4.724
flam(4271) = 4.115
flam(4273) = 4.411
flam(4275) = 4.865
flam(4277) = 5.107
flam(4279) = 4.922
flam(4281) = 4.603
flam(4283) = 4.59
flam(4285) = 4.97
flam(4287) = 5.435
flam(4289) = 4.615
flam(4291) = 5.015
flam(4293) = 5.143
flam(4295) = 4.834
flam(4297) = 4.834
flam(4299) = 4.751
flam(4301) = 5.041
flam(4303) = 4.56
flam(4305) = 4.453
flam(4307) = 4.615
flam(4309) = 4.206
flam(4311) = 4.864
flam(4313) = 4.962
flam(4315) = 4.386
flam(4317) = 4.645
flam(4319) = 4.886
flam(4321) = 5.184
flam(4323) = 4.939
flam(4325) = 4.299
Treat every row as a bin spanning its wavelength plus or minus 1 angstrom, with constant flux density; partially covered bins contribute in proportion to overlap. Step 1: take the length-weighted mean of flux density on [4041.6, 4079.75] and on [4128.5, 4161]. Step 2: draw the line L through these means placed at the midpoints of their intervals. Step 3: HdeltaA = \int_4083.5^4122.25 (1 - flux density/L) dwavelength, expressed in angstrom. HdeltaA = 6.0 angstrom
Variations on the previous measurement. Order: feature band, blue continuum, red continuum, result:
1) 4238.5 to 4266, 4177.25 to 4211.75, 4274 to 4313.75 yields -1.75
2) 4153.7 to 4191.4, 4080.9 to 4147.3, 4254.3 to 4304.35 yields -1.43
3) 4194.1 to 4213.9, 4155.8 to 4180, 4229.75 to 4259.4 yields 0.76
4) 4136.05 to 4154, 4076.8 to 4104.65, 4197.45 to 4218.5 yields -1.41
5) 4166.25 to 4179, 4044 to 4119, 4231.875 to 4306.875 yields -0.31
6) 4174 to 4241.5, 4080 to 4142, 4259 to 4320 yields -3.38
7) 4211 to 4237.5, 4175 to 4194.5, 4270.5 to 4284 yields -1.19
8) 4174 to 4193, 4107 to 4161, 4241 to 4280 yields 0.12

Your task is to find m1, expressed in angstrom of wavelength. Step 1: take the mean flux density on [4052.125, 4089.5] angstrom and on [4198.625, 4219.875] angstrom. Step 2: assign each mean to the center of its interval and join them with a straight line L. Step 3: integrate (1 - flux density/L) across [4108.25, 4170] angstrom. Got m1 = 1.1 angstrom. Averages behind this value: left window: 5.27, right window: 5.1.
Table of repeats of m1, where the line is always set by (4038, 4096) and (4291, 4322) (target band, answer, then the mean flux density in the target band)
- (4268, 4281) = 0.4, 4.68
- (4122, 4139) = -1.0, 5.41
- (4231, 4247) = -1.3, 5.29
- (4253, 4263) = -0.3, 5.01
